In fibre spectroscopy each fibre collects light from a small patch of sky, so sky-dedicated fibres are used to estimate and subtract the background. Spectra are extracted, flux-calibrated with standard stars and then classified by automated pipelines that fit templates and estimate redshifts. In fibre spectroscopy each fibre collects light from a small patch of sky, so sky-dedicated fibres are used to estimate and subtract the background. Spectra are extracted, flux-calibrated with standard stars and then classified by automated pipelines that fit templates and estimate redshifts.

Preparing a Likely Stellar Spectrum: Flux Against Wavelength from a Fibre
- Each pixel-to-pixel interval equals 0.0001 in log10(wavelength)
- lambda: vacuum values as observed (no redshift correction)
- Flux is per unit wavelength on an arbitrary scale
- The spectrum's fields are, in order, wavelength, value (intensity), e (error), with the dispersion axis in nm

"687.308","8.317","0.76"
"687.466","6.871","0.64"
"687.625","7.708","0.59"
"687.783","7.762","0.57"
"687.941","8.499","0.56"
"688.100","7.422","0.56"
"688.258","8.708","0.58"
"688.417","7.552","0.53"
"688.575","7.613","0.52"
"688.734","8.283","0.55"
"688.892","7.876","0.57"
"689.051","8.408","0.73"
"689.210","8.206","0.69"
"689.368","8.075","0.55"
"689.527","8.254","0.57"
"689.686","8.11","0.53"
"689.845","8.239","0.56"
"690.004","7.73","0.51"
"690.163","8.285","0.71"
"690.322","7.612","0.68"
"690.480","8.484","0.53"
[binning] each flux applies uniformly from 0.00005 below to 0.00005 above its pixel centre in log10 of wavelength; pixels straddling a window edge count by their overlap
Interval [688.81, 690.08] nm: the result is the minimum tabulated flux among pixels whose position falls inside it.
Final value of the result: 7.73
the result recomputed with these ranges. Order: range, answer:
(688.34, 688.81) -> 7.552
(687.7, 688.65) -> 7.422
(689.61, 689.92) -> 8.11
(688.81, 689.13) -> 7.876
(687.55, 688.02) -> 7.708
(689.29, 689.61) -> 8.075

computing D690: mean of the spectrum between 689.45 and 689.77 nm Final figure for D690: 8.17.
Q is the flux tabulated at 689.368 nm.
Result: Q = 8.075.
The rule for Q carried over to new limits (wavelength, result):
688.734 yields 8.283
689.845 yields 8.239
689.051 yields 8.408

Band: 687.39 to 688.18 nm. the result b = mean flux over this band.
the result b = 7.66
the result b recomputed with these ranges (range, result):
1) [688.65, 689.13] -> 8.18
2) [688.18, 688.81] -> 8.03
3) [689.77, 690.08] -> 7.98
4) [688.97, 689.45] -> 8.23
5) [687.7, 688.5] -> 7.99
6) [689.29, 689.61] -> 8.15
